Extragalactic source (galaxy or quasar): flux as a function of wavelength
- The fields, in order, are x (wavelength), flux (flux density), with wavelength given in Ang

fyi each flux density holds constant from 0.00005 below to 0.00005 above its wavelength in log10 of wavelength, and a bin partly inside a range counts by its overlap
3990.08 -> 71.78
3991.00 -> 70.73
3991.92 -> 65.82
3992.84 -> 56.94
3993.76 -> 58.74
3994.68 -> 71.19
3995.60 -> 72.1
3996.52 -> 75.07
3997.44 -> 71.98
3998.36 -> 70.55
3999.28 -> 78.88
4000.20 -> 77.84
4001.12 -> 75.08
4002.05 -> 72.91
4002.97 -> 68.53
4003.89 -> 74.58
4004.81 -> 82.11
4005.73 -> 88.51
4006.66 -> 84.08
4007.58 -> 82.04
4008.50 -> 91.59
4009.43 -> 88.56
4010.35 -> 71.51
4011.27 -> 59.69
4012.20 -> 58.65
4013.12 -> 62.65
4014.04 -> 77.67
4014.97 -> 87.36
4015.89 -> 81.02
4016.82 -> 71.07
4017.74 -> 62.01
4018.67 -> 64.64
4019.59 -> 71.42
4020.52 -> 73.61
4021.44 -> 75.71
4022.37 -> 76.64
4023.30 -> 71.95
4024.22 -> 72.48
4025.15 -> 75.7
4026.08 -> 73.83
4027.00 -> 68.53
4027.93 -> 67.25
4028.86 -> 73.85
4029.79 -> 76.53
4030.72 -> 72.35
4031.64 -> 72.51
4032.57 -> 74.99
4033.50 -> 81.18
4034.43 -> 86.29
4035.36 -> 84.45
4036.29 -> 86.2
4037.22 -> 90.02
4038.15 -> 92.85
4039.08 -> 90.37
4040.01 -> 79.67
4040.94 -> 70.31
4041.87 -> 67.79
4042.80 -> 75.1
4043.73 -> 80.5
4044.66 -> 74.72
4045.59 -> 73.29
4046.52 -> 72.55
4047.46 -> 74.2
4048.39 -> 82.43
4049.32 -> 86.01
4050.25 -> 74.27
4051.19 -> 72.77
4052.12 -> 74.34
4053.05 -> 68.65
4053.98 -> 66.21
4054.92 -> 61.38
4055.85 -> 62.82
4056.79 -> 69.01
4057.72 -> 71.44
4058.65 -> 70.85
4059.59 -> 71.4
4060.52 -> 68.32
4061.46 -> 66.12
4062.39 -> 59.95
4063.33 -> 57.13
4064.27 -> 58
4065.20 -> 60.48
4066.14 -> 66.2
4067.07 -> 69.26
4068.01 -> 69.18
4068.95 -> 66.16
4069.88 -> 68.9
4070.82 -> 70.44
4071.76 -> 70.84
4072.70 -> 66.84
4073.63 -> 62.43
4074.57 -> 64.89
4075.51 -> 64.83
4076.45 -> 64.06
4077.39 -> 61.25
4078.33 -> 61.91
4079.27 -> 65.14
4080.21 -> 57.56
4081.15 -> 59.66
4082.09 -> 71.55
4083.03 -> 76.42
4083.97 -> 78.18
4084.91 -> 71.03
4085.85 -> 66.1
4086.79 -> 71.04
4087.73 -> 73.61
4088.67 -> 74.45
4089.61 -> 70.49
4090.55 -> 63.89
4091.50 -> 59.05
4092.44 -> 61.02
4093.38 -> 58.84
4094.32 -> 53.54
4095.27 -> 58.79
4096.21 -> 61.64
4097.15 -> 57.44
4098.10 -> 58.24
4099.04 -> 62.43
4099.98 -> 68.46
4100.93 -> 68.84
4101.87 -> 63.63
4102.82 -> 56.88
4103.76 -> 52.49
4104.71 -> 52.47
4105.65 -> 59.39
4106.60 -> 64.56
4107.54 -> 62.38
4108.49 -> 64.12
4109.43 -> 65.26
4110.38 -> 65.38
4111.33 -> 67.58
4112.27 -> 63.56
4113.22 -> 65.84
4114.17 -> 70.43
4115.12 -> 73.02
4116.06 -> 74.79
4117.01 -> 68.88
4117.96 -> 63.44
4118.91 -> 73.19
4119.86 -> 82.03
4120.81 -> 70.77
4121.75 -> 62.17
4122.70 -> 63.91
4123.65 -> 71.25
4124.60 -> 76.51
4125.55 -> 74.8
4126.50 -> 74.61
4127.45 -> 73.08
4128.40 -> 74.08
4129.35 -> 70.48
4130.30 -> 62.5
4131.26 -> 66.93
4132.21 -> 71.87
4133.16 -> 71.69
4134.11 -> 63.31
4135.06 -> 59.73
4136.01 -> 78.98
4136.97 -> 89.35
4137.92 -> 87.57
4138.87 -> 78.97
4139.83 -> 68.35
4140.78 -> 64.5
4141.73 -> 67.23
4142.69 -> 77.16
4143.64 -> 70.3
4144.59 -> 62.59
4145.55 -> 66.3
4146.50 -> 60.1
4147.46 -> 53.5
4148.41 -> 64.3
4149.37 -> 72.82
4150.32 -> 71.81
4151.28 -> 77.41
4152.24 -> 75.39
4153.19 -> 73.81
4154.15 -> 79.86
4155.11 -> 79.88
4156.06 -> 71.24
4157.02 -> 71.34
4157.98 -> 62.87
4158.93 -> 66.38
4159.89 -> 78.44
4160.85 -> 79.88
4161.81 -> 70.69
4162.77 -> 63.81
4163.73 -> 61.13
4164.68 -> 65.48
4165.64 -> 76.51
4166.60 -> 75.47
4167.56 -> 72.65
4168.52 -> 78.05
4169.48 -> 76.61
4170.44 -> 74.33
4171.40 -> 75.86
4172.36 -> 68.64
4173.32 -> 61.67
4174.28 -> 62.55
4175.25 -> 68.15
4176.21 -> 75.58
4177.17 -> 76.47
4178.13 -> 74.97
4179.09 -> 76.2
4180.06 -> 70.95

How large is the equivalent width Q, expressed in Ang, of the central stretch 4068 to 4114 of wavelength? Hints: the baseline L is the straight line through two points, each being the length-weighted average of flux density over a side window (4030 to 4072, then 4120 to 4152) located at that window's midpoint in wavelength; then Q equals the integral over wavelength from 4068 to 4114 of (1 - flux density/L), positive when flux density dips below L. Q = 4.6 Ang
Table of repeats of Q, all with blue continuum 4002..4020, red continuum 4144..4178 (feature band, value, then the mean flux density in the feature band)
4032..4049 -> -1.3 Ang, 79.8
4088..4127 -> 3.7 Ang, 65.4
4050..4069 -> 1.8 Ang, 66.8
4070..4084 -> 1.4 Ang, 66.1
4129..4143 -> -0.1 Ang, 71.8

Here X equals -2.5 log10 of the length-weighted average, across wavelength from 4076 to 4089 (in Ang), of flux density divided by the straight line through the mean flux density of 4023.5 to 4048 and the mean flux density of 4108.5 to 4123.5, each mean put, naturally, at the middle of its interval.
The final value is 0.065 mag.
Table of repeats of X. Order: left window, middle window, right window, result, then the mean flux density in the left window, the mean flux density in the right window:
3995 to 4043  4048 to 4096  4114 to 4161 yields 0.11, 76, 71.2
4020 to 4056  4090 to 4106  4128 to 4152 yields 0.21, 75.9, 70.1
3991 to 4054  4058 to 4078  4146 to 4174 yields 0.13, 75.1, 71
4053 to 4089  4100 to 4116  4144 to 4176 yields 0.07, 66.7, 70.3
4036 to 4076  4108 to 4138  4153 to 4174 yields 0.02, 71.3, 71.9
